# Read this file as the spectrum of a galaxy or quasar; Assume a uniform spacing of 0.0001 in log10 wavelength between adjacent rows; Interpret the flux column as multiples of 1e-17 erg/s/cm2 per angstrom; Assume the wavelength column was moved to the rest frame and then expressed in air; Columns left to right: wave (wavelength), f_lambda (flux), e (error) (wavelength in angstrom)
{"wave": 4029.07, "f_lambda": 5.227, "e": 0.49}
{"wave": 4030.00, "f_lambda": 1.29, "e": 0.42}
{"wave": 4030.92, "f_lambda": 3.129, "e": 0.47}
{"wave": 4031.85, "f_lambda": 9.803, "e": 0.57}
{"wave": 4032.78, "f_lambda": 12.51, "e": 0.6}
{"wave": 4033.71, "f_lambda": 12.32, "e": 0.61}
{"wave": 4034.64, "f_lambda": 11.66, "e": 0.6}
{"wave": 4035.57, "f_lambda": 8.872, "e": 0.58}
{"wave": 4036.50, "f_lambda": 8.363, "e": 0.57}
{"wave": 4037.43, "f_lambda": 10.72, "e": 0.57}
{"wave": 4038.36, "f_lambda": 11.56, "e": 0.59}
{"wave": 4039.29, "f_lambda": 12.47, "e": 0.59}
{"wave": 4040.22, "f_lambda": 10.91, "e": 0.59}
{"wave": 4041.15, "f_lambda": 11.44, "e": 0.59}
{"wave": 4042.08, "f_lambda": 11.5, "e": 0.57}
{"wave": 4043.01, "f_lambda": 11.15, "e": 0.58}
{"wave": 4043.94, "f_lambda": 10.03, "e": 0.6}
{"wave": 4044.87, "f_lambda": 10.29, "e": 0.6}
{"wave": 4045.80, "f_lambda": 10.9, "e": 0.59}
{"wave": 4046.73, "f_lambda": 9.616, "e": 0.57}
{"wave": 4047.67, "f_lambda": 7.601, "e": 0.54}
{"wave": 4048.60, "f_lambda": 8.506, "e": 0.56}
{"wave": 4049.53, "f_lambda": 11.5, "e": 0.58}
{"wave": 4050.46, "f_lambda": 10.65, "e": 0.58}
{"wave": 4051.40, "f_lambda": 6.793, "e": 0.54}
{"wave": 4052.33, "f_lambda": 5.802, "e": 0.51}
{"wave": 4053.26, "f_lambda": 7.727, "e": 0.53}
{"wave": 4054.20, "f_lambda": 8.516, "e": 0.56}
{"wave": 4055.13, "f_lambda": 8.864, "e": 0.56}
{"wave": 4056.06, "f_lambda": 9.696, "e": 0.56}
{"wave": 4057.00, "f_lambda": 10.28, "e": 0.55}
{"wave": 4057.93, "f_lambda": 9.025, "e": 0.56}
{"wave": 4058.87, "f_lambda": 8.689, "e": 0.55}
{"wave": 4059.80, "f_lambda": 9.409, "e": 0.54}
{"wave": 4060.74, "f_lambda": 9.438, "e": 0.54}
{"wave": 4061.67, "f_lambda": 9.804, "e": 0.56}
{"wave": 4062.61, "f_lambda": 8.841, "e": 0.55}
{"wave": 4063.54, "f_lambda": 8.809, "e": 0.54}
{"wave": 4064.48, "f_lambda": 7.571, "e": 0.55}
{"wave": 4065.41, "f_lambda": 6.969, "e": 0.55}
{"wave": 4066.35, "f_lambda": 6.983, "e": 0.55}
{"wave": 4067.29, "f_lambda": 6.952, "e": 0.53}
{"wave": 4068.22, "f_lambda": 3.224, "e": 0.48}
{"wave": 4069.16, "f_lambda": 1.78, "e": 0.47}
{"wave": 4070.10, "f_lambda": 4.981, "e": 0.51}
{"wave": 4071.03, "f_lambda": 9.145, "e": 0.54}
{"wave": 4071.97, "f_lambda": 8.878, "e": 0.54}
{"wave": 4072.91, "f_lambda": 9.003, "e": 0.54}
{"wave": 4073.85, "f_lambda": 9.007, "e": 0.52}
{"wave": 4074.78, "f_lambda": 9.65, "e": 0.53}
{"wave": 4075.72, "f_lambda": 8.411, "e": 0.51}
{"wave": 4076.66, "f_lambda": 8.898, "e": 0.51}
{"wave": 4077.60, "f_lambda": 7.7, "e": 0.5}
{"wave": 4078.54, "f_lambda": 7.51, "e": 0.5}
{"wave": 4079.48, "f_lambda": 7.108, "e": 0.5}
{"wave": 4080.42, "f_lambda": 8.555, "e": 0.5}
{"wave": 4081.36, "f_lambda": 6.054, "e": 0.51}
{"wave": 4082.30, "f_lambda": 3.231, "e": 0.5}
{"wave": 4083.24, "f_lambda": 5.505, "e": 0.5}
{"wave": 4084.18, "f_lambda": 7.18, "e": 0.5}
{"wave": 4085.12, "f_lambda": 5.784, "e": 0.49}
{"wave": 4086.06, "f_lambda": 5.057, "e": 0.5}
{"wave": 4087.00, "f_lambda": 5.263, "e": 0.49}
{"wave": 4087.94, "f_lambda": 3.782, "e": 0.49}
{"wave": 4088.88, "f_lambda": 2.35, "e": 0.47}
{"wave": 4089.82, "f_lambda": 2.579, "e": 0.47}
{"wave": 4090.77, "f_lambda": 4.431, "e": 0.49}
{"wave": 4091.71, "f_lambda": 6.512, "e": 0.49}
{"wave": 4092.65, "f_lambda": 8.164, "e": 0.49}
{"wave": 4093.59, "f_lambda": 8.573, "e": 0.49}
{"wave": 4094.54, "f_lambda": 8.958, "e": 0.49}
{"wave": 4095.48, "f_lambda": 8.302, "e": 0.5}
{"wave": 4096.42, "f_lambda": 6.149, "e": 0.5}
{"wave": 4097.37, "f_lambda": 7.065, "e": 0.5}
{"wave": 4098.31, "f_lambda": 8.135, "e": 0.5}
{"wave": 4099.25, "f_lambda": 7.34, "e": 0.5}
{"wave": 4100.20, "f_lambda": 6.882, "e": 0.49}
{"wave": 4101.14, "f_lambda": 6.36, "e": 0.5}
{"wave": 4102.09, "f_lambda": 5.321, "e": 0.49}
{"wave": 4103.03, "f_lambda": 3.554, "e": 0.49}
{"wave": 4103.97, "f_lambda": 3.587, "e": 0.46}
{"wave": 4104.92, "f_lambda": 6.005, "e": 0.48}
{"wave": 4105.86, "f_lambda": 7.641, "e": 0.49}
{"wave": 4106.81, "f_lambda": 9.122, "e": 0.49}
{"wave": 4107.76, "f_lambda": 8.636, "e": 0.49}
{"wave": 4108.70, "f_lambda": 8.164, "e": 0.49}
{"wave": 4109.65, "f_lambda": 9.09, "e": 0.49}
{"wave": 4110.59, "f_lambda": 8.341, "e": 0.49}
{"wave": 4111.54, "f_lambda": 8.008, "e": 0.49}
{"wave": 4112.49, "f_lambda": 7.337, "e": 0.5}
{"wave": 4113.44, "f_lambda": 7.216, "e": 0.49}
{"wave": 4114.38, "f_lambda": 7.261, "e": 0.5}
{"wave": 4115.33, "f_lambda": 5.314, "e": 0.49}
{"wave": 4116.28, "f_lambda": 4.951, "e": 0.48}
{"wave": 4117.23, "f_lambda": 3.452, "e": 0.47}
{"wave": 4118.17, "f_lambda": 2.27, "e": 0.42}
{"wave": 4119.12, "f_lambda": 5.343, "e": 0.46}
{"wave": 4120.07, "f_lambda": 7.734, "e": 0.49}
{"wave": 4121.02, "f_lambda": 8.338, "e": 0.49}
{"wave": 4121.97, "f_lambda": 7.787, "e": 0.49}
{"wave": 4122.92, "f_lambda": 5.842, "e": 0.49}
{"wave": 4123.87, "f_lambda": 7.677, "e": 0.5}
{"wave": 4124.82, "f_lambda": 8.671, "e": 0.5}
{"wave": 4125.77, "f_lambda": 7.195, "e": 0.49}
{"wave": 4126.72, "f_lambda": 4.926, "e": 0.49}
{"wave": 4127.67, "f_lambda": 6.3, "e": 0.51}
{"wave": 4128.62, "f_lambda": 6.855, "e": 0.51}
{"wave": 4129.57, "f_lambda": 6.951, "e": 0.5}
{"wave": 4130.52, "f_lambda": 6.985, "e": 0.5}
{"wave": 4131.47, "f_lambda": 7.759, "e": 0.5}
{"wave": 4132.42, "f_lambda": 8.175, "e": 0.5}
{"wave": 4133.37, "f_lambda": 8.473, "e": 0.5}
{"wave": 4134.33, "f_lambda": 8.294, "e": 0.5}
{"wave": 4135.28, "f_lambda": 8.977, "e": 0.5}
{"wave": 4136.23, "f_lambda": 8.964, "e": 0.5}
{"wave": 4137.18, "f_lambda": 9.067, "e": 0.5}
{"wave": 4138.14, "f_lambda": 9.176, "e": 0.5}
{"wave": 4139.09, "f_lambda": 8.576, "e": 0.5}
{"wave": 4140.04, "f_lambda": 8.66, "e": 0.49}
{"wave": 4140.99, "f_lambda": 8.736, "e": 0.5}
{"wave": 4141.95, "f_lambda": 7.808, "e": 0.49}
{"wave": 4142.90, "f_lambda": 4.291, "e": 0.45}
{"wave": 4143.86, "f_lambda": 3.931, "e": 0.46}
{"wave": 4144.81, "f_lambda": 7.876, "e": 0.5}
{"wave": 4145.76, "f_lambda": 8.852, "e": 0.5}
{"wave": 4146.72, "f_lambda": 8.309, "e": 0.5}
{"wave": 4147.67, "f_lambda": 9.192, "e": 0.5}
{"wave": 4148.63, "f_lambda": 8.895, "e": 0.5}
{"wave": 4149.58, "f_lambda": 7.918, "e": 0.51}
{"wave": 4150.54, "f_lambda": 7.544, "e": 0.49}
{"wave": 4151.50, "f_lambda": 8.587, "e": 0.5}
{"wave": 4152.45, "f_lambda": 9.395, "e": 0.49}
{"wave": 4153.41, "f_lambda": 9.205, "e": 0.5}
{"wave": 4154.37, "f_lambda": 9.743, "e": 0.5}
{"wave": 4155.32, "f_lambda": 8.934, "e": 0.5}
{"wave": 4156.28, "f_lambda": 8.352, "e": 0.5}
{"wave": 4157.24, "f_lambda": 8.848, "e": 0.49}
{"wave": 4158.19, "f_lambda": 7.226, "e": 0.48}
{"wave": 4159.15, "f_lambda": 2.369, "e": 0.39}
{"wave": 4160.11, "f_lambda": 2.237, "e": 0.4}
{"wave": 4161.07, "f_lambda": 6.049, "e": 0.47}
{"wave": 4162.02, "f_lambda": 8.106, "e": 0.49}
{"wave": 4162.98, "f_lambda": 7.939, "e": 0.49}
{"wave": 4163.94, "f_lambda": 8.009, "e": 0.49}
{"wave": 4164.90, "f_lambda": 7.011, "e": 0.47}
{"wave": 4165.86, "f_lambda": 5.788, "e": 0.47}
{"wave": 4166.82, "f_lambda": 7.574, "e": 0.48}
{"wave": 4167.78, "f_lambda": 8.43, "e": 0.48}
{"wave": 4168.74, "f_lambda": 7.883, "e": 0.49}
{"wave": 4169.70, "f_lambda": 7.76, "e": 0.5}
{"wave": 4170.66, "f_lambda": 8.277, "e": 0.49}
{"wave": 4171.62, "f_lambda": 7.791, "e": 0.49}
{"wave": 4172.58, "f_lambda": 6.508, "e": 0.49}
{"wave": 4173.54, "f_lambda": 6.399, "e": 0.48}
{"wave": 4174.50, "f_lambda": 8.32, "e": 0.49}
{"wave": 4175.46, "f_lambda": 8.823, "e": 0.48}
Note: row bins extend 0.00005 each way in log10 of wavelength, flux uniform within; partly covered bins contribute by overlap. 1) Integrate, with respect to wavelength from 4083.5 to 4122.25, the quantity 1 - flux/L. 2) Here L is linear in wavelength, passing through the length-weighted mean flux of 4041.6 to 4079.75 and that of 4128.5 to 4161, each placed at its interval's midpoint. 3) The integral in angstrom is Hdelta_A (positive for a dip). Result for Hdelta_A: 8.16 angstrom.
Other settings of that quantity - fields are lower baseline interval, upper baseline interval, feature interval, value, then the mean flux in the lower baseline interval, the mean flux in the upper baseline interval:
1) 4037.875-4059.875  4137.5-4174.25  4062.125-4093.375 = 8.9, 9.71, 7.59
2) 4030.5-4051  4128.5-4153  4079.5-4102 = 7.2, 10.2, 8.03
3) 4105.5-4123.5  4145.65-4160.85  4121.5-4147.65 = -0.9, 6.94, 7.79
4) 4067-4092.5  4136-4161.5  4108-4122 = 0.6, 6.26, 7.72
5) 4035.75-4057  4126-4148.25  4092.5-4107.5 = 2.8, 9.75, 7.7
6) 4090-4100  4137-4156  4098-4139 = 3.3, 7.21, 8.22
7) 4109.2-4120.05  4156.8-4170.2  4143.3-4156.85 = -3.4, 6.29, 6.8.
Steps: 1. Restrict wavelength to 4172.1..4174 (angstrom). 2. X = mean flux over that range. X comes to 6.46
